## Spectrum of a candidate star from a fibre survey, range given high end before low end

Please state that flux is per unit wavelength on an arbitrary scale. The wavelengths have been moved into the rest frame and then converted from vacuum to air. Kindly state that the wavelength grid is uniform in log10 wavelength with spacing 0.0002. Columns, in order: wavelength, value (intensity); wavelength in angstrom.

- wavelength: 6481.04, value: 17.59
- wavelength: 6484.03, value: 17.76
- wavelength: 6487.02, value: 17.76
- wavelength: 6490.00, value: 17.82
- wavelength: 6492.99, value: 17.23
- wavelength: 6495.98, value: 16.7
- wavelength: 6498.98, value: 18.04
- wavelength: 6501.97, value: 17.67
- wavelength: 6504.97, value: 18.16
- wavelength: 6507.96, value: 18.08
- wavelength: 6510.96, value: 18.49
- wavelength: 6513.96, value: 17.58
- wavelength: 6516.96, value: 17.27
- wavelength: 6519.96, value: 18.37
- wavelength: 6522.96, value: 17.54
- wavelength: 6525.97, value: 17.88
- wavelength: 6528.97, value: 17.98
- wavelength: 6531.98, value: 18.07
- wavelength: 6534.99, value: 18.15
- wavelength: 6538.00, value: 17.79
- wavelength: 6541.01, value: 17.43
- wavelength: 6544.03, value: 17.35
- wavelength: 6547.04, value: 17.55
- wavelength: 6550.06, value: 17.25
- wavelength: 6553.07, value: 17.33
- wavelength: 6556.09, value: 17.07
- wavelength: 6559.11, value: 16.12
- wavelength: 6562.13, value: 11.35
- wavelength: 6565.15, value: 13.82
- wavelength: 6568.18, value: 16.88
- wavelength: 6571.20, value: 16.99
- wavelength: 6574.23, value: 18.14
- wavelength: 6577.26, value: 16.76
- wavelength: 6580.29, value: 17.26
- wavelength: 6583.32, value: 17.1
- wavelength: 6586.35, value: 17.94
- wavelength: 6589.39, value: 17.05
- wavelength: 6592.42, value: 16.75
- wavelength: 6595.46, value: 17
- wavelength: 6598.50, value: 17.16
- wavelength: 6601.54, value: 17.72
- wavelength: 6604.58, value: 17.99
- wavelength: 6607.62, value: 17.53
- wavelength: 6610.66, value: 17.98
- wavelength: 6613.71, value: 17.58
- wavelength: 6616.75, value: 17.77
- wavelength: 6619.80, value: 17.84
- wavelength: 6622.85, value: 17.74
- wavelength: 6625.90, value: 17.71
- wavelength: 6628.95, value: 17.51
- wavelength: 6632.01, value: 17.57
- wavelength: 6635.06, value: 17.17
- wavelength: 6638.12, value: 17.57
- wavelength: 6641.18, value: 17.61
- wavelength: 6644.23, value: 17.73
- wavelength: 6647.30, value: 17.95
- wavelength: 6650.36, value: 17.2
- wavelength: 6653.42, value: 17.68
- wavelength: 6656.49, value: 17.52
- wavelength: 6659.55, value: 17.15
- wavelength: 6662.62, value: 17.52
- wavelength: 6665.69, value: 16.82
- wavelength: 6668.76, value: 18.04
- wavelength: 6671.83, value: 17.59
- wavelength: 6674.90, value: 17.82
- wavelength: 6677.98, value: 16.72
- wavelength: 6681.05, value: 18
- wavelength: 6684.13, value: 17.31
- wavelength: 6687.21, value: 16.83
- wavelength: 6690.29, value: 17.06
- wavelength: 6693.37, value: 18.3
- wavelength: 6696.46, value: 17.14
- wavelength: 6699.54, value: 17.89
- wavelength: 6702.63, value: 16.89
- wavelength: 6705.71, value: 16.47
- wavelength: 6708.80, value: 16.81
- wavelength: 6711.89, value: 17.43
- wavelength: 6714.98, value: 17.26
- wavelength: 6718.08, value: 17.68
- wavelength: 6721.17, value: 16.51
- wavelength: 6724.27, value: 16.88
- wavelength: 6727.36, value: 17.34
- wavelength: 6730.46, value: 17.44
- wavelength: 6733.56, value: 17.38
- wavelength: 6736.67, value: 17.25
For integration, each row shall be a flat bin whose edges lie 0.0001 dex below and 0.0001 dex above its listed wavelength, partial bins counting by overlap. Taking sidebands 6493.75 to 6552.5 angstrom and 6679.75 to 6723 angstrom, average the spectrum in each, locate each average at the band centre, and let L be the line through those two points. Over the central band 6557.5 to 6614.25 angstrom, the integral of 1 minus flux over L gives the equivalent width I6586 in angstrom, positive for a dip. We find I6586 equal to 2.5 angstrom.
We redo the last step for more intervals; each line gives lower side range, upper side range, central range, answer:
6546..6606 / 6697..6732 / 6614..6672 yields -2.1 angstrom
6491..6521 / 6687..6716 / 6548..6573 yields 2.4 angstrom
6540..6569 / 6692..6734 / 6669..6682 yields -0.4 angstrom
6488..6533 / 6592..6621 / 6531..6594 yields 2.9 angstrom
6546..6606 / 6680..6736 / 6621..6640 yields -0.7 angstrom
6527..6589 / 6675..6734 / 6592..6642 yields -1.5 angstrom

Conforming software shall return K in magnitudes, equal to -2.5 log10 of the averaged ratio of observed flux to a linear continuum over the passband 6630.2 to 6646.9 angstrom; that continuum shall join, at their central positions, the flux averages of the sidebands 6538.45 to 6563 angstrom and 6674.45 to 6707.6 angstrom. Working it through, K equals -0.03 mag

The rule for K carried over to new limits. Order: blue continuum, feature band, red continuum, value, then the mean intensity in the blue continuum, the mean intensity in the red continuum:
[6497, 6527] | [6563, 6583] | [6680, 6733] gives 0.08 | 17.9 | 17.2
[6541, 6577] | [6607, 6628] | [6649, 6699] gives -0.05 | 16.4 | 17.4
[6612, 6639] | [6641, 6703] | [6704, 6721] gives -0.01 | 17.6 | 17.1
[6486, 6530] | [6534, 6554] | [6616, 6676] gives 0.01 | 17.8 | 17.6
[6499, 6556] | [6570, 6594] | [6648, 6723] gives 0.02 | 17.8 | 17.3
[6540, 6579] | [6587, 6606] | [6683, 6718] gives -0.04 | 16.5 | 17.2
